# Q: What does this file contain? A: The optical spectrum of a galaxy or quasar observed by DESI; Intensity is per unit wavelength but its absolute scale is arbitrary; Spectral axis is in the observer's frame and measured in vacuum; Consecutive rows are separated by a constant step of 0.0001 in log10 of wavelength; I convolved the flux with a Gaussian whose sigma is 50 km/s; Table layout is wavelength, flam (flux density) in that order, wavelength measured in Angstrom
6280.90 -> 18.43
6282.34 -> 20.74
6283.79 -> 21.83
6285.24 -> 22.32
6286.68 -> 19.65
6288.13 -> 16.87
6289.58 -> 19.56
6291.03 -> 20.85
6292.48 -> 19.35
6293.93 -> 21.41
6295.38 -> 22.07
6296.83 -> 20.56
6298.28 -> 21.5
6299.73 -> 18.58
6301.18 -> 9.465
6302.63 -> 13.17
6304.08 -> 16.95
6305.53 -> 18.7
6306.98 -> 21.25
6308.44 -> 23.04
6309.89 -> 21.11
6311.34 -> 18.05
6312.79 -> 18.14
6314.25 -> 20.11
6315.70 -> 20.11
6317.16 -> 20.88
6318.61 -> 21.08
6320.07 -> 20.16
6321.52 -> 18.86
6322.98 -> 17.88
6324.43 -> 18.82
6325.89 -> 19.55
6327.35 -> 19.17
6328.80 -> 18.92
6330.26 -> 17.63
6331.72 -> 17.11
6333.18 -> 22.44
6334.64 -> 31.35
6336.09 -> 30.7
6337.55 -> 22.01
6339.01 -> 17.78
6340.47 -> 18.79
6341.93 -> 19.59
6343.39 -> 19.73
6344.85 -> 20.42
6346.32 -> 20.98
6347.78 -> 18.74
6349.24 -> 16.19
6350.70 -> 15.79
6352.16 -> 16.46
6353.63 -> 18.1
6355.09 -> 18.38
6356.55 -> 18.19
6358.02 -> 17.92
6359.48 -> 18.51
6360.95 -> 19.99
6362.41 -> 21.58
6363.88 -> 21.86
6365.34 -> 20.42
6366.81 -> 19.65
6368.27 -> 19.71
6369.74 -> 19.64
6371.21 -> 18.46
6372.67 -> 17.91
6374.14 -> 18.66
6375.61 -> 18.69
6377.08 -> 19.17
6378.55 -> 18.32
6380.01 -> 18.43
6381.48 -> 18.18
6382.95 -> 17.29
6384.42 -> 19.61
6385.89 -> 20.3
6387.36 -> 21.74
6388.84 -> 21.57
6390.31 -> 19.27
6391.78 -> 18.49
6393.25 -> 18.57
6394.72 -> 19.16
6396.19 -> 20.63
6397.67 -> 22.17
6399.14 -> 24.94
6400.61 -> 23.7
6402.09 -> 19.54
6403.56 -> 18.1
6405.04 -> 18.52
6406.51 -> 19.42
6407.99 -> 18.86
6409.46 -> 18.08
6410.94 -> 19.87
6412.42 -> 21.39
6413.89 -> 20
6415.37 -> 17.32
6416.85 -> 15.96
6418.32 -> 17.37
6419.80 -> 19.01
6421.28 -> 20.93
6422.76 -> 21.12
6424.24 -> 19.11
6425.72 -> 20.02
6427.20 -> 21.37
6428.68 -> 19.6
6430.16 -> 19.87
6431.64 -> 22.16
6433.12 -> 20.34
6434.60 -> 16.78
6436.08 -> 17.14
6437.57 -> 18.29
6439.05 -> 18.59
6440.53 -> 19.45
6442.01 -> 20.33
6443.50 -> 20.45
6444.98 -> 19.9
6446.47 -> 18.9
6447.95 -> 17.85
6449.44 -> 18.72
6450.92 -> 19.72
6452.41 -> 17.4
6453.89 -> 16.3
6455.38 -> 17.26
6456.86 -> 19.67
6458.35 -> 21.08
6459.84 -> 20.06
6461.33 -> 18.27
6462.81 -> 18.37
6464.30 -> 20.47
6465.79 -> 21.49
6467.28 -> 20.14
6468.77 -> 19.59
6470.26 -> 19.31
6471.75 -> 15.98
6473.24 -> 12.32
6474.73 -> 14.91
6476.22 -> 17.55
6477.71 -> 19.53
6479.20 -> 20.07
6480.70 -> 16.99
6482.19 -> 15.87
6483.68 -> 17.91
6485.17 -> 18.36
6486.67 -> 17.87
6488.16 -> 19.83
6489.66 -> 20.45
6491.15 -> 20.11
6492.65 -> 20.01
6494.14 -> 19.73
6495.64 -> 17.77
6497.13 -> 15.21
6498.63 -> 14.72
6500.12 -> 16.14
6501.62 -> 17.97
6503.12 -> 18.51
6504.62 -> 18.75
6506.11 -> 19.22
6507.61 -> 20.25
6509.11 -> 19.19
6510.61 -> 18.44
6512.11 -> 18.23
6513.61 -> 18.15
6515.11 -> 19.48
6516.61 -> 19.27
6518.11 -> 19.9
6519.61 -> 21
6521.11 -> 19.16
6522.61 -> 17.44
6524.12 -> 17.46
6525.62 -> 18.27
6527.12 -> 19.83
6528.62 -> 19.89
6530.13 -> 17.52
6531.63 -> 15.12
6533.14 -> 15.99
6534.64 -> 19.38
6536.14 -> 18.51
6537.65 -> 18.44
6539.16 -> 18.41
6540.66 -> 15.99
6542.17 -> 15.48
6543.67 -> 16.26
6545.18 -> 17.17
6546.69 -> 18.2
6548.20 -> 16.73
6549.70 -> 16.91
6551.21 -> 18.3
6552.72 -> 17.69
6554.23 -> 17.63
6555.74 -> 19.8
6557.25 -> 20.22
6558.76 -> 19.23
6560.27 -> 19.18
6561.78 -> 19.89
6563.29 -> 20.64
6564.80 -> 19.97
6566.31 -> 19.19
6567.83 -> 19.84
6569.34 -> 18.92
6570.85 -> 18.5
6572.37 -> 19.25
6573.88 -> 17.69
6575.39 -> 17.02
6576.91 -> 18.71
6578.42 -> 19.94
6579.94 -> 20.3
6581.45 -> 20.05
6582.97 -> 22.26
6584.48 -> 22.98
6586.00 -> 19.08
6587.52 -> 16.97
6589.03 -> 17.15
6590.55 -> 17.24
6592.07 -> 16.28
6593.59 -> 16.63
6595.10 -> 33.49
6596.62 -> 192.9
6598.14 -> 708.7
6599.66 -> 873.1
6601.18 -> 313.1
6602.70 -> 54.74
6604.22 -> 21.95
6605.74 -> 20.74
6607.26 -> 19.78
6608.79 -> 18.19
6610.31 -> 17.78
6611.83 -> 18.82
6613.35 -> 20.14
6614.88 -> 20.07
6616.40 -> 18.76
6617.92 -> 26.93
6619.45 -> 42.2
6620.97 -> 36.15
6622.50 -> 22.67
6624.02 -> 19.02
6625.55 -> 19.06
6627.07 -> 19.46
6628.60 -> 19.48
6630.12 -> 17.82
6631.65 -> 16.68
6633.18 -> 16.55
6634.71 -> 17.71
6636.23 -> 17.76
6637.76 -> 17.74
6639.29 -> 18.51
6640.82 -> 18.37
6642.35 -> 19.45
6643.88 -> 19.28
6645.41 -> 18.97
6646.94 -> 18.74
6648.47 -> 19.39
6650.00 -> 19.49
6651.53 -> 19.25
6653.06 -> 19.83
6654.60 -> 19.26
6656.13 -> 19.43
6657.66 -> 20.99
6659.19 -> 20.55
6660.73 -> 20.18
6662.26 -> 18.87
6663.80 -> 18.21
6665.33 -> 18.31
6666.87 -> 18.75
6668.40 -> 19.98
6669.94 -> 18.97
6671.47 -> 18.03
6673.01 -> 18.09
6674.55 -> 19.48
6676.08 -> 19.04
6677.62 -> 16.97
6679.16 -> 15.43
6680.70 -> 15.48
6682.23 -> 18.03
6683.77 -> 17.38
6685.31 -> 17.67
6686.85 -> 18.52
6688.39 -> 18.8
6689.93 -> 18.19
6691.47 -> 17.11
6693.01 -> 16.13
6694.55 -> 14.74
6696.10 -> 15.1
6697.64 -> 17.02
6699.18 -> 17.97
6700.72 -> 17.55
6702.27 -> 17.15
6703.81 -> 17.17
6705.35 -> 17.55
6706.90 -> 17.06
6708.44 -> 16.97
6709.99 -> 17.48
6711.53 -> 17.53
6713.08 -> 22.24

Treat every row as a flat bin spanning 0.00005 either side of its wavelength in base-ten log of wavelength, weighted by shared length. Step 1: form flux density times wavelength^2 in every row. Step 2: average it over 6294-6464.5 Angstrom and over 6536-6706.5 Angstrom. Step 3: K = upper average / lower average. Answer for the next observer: 2.06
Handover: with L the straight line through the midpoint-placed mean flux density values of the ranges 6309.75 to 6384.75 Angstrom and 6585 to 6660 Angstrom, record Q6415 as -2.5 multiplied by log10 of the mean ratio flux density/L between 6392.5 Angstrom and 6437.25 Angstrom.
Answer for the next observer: 0.447 mag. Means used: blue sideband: 19.5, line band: 19.7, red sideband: 61.7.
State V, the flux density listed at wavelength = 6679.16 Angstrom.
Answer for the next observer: 15.43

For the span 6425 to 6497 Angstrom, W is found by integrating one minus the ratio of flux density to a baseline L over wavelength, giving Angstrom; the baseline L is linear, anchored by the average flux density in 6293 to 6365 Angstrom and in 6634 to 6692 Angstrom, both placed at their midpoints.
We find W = 1.48 Angstrom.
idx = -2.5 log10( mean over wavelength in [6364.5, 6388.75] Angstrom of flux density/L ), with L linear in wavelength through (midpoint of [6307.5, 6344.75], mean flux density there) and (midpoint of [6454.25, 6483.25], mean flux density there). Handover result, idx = 0.03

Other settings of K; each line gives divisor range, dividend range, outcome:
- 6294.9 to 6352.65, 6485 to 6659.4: 2.05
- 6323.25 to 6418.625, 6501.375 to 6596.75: 1.10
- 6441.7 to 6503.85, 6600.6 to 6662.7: 1.57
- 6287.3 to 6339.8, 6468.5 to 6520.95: 0.97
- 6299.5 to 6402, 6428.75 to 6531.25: 0.99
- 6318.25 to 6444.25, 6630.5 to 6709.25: 1.01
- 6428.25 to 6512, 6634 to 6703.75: 1.04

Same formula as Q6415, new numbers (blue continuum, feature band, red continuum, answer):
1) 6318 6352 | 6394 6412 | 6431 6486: -0.06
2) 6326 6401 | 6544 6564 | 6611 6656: 0.10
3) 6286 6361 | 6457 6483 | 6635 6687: 0.04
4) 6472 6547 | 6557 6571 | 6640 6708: -0.09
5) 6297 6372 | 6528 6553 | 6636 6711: 0.08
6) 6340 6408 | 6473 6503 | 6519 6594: 0.06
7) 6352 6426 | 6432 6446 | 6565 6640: 0.47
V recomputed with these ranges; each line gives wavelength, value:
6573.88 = 17.69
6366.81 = 19.65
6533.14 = 15.99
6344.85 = 20.42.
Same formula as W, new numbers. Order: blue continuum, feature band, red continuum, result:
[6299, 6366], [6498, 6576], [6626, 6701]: 1.49 Angstrom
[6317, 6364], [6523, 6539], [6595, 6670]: 9.87 Angstrom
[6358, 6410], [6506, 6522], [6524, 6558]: -1.03 Angstrom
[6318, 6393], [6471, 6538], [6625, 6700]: 2.87 Angstrom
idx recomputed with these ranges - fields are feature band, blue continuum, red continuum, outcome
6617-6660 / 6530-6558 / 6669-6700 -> -0.186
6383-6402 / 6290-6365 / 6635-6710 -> -0.072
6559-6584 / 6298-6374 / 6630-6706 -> -0.055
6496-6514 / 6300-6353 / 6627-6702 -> 0.055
